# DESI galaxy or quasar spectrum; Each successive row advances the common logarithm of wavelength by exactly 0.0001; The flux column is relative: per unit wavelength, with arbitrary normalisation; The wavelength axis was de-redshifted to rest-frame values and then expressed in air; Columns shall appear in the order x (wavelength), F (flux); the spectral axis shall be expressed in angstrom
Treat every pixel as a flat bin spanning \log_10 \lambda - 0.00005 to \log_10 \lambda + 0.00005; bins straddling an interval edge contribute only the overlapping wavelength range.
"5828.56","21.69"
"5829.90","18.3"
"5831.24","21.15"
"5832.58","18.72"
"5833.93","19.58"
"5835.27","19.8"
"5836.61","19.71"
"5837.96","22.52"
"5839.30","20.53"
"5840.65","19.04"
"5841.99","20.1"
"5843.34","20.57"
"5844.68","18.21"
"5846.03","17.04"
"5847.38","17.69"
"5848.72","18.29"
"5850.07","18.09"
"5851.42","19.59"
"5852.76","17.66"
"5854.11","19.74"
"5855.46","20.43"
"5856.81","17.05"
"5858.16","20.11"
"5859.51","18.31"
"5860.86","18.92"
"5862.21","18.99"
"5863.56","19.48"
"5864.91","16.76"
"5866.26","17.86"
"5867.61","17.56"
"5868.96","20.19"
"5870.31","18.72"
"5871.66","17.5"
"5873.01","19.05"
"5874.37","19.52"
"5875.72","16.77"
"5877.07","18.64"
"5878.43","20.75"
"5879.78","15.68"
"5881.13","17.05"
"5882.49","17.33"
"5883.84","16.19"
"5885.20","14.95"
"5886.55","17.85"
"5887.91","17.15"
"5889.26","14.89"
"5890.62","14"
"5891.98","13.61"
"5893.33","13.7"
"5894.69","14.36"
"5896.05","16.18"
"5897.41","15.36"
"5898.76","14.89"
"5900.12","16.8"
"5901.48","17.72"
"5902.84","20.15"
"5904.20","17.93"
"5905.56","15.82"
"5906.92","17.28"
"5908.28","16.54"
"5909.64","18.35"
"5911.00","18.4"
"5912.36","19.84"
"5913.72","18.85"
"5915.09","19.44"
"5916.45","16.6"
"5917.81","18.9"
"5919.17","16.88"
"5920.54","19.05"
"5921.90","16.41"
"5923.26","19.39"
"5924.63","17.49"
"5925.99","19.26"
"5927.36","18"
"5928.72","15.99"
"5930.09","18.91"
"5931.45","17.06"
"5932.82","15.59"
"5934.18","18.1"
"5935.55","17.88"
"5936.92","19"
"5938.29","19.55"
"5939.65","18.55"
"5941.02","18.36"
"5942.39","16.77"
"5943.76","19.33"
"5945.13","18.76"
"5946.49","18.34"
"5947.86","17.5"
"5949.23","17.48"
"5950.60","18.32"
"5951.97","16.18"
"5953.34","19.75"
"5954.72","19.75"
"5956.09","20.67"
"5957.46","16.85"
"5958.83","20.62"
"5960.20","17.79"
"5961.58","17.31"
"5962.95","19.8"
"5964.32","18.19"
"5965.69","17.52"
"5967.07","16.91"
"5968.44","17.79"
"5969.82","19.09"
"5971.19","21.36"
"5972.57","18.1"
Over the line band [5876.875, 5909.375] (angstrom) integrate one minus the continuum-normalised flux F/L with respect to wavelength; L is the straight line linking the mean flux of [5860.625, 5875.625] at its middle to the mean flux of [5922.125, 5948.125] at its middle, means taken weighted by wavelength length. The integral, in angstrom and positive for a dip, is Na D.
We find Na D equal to 3.4 angstrom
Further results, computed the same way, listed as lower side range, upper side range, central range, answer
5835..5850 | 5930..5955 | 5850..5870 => 0.41 angstrom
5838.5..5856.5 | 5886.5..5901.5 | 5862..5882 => -1.42 angstrom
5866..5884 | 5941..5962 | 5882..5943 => 3.39 angstrom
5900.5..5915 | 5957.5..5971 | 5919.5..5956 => 0.23 angstrom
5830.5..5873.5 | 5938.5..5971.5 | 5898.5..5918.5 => 0.87 angstrom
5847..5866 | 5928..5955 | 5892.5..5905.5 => 1.46 angstrom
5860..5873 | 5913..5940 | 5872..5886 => 0.61 angstrom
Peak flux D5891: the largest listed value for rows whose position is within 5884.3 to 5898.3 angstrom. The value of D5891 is 17.85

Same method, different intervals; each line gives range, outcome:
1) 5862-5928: 20.75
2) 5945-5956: 19.75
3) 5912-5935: 19.84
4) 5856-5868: 20.11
